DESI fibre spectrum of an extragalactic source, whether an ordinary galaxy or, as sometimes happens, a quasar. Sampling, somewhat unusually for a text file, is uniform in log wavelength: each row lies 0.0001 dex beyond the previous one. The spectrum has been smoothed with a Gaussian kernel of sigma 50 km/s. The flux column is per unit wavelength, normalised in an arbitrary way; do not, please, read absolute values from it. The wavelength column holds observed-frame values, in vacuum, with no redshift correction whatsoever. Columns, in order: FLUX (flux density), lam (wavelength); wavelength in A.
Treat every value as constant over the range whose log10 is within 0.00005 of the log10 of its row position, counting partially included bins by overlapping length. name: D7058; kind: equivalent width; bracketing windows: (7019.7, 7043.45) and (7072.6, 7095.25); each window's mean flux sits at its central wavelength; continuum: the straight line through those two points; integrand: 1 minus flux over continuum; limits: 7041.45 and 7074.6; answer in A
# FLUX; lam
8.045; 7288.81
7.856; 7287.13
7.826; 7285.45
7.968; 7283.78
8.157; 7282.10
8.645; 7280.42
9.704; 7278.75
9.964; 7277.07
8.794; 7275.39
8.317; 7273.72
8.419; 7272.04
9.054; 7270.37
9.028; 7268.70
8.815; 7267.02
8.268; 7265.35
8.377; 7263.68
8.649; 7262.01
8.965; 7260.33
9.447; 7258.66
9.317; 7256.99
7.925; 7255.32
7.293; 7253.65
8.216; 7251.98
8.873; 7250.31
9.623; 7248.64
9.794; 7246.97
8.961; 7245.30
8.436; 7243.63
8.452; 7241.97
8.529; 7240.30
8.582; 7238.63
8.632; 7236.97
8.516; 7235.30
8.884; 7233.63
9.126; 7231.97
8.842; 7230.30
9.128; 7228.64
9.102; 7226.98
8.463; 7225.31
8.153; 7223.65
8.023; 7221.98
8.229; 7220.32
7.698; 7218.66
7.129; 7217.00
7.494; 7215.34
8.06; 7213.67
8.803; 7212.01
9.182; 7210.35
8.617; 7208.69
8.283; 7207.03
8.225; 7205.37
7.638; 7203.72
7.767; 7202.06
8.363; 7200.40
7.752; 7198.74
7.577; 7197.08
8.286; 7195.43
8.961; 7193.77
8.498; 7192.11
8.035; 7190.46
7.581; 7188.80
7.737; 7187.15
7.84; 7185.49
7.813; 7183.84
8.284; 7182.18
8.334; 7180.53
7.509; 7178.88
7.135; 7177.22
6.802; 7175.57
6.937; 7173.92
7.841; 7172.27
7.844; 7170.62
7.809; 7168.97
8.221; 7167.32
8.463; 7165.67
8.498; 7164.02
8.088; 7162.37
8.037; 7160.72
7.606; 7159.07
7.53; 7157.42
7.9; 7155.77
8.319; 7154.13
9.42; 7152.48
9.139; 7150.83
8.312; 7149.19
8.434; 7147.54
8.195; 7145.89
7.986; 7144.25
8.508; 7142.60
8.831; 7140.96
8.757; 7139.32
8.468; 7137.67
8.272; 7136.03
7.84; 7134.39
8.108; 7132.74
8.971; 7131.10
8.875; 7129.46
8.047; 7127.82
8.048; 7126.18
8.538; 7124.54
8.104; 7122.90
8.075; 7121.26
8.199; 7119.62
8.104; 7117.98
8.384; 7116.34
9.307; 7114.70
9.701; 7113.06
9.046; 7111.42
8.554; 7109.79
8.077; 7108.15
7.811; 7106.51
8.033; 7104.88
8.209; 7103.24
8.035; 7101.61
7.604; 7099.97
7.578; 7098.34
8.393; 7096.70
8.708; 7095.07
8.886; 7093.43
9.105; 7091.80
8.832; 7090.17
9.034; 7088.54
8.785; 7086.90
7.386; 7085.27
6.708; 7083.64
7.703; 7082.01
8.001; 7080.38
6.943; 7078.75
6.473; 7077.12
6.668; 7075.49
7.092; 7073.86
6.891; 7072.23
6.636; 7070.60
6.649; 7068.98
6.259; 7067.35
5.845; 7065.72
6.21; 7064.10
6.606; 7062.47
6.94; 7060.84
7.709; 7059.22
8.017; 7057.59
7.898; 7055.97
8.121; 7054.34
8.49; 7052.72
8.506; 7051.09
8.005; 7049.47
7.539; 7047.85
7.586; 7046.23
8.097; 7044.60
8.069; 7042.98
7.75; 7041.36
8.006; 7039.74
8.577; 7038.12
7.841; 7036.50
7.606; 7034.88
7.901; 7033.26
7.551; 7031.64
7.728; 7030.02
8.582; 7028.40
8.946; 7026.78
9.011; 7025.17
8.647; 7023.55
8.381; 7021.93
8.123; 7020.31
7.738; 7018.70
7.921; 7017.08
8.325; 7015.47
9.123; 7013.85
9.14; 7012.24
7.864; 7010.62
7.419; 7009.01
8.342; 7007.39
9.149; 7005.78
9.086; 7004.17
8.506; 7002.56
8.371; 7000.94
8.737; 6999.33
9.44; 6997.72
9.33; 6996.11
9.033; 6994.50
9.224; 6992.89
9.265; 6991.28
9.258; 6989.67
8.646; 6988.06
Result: 2.7 A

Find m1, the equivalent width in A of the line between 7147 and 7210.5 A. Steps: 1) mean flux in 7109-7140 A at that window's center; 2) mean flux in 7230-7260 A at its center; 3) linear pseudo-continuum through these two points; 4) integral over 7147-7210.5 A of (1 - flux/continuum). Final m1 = 4.1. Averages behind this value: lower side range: 8.49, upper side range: 8.75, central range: 8.05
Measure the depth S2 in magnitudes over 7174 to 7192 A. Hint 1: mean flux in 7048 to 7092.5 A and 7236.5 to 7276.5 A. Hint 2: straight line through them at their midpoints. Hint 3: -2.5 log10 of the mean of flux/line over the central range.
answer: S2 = 0.07 mag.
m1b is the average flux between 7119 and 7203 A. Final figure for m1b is 8.13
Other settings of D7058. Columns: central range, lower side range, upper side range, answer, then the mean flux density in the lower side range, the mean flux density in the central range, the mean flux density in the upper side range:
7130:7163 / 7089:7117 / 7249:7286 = 0.75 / 8.49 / 8.34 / 8.66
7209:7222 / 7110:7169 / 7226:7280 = 0.86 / 8.4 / 8.1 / 8.81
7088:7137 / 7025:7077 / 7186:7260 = -3.36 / 7.57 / 8.41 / 8.42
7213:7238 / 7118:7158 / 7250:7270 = 0.49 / 8.37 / 8.37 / 8.6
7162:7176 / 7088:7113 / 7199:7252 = 1.01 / 8.43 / 7.86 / 8.49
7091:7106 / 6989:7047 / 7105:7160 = 0.25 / 8.43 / 8.27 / 8.4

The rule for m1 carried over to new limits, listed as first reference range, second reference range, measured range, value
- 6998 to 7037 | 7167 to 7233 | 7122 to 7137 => -0.23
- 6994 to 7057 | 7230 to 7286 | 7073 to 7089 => 1.84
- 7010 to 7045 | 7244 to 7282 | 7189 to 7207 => 1.16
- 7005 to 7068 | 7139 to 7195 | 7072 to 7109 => 0.55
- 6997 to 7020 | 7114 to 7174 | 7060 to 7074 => 3.10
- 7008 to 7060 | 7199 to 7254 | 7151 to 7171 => 0.40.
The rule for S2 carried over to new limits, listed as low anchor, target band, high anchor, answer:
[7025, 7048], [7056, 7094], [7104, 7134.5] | 0.12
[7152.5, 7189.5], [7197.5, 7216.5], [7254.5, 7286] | 0.00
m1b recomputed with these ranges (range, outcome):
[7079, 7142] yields 8.33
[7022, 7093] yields 7.71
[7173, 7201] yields 7.85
